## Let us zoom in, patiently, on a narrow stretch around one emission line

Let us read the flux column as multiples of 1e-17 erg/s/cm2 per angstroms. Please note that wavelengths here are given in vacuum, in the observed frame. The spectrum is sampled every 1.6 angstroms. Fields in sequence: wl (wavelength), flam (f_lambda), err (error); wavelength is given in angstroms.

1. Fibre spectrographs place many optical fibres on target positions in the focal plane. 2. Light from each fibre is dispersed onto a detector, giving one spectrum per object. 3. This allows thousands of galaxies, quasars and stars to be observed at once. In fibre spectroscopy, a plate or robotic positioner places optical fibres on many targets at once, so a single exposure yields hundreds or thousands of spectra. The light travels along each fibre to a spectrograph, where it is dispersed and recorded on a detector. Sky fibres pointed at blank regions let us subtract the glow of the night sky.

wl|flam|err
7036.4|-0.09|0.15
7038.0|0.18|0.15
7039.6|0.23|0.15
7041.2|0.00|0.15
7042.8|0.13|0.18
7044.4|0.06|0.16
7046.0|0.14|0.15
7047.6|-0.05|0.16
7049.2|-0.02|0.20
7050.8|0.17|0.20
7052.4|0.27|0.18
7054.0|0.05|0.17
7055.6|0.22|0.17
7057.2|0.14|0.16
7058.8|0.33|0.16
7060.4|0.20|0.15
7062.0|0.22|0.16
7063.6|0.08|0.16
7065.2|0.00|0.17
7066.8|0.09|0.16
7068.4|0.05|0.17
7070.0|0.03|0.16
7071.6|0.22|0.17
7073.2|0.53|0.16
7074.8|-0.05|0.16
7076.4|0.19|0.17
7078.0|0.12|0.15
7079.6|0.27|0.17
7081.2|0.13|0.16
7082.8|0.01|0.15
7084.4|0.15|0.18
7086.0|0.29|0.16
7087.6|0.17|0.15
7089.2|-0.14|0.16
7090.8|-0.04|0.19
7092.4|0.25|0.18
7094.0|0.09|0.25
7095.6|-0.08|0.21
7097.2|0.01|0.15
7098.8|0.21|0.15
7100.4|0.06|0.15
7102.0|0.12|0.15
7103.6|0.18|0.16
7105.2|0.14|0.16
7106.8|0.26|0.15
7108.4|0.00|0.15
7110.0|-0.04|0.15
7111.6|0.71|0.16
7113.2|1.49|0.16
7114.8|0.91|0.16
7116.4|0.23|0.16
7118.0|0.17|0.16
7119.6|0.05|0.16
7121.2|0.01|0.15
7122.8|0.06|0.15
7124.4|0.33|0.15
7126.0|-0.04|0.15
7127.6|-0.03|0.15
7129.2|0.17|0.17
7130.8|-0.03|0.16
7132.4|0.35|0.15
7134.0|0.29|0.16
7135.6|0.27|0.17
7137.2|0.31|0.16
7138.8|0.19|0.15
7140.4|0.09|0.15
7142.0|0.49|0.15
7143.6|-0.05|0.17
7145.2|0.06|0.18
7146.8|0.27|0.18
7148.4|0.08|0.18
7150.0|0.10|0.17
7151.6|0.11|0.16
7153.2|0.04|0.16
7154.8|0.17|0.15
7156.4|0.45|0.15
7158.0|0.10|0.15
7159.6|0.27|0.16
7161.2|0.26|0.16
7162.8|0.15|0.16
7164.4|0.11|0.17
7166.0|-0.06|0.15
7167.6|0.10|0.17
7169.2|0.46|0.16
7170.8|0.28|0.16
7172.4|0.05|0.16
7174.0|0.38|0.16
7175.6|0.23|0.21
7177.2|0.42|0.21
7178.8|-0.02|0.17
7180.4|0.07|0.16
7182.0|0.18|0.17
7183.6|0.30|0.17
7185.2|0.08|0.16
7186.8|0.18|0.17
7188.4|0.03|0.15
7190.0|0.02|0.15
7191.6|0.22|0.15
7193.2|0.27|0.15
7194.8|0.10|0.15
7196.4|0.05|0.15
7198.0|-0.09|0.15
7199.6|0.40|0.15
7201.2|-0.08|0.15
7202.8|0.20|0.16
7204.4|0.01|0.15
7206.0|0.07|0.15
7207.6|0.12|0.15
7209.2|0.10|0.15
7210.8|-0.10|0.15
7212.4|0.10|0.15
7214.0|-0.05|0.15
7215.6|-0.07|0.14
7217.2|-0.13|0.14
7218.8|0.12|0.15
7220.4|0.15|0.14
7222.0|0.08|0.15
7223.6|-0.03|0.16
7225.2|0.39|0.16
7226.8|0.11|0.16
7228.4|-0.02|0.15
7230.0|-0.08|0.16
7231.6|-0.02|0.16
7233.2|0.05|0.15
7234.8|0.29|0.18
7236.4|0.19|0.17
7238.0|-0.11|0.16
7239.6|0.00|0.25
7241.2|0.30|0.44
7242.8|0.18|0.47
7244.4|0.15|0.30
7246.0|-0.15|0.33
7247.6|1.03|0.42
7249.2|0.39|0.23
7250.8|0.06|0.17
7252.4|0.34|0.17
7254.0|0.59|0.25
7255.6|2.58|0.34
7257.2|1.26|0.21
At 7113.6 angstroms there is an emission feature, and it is H-beta 4861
